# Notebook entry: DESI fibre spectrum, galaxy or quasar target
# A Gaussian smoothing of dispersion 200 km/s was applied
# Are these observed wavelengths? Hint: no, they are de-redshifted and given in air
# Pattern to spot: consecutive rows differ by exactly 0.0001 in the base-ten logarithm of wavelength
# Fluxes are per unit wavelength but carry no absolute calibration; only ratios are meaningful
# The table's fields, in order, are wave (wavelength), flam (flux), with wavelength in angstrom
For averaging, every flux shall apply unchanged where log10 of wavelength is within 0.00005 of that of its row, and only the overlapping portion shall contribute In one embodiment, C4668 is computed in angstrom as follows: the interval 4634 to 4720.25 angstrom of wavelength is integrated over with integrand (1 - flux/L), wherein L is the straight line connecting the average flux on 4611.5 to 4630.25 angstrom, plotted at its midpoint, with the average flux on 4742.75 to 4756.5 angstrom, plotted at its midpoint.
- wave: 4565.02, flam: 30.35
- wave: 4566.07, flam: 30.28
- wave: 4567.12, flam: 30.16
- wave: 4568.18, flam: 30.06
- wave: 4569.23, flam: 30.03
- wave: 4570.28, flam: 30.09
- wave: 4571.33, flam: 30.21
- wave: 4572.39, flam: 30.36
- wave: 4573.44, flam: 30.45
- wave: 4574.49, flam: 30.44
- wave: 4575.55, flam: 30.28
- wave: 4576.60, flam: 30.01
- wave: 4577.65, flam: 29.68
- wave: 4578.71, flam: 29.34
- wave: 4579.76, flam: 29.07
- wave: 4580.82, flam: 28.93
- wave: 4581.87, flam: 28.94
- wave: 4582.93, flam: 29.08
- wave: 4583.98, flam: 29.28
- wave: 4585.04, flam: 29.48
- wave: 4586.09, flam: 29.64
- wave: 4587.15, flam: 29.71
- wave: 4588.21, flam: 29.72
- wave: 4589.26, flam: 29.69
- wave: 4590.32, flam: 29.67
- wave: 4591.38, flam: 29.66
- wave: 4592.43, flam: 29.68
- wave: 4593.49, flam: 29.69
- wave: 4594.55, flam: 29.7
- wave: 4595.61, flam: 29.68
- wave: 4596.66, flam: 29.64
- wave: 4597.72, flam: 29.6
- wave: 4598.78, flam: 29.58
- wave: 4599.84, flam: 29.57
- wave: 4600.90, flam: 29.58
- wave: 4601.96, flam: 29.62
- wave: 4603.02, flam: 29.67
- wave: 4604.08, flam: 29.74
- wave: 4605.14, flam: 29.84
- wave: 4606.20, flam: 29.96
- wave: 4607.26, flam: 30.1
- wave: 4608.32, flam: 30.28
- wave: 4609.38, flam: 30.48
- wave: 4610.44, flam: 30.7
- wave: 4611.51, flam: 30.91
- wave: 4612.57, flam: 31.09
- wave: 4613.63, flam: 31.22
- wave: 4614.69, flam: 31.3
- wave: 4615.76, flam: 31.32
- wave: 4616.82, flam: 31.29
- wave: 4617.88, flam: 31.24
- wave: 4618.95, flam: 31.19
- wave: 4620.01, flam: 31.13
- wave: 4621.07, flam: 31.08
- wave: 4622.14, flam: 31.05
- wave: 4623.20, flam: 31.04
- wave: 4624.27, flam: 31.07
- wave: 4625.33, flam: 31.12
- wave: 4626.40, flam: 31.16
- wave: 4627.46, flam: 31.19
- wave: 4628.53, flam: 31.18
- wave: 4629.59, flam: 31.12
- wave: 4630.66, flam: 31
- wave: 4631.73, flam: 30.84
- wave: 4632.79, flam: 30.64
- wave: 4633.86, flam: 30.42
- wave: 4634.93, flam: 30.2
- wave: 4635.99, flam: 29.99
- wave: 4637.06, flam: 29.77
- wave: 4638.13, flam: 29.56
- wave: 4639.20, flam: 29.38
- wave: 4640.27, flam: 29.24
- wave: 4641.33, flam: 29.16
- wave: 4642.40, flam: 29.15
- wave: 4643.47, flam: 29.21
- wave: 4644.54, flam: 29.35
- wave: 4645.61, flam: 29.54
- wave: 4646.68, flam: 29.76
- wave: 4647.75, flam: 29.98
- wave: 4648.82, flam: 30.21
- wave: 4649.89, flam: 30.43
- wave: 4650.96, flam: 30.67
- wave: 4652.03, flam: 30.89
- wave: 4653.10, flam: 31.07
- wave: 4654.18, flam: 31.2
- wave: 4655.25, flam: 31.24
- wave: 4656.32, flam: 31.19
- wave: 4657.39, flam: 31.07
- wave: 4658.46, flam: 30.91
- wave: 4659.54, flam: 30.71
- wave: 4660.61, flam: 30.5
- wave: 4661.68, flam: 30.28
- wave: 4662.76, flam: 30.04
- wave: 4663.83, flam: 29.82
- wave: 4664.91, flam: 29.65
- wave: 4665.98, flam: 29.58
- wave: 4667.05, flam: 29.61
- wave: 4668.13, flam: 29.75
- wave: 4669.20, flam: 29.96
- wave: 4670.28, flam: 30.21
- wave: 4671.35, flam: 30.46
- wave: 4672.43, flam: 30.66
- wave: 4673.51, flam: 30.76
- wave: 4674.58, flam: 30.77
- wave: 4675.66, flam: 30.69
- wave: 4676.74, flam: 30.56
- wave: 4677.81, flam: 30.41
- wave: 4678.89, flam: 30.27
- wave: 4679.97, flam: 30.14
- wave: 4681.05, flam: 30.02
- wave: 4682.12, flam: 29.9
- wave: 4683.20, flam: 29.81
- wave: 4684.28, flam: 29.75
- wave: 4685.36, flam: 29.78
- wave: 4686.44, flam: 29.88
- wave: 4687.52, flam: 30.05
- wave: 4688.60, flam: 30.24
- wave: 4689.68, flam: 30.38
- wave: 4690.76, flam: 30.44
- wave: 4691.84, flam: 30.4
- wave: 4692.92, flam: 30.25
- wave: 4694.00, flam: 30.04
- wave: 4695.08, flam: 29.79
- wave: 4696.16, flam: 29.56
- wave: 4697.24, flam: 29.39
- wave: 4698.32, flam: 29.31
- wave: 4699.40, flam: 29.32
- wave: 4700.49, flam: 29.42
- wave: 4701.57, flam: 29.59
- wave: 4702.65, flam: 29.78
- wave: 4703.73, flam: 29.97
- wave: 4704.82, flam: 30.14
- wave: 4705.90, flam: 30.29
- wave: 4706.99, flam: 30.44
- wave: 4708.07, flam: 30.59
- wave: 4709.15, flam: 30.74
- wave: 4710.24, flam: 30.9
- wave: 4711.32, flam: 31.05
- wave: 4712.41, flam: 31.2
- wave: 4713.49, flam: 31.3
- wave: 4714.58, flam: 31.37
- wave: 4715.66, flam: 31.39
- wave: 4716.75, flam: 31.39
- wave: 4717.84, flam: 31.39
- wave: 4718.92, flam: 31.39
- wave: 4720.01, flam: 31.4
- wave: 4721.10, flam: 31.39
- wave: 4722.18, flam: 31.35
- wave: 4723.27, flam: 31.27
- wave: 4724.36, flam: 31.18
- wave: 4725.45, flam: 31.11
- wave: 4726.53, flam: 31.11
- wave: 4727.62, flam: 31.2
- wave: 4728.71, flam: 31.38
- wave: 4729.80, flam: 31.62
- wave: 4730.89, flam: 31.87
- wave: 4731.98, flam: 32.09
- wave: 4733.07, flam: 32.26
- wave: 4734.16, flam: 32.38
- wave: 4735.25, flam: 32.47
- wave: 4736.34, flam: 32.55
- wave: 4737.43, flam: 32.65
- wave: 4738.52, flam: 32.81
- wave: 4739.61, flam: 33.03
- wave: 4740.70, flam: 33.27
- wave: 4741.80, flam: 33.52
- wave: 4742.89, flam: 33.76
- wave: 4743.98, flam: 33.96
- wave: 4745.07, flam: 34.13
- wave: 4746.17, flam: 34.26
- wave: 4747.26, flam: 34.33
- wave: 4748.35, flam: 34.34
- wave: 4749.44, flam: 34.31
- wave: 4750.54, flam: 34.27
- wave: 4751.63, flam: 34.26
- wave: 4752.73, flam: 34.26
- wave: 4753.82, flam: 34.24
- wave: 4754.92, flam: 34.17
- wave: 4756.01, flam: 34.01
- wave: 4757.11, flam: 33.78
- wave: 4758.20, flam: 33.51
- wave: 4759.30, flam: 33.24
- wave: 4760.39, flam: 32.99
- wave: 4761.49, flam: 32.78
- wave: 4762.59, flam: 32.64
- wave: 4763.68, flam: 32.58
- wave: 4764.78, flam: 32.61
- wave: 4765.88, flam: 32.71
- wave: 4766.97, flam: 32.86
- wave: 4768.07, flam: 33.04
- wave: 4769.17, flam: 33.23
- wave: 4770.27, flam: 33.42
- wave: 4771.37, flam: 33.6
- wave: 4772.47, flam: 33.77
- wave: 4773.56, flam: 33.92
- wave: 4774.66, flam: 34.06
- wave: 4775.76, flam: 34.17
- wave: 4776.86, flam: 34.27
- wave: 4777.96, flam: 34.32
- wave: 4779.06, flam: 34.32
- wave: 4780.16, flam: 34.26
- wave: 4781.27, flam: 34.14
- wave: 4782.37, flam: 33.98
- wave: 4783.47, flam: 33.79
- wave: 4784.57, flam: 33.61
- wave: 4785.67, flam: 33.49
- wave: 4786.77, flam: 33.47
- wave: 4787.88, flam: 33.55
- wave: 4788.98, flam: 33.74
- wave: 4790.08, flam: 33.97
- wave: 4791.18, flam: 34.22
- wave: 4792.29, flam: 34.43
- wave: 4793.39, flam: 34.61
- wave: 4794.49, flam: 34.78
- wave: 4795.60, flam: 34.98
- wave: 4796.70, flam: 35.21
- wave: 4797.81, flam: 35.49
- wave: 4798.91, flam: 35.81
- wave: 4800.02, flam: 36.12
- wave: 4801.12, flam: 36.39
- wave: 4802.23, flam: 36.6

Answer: 5.9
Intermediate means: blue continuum 31.2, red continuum 34.2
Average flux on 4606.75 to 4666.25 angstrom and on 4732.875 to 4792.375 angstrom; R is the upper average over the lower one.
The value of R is 1.10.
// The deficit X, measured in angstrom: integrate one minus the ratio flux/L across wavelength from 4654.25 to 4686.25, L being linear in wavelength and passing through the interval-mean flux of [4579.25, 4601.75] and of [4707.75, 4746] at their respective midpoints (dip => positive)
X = 0.6 angstrom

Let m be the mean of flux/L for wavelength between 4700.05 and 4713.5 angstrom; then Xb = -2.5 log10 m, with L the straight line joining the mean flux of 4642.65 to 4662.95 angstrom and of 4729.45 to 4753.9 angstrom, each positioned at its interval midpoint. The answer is 0.06 mag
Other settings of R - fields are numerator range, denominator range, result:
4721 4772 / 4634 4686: 1.09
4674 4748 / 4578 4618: 1.04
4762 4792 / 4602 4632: 1.09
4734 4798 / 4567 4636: 1.12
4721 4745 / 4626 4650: 1.07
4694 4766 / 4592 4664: 1.05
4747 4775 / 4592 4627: 1.10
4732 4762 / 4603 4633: 1.09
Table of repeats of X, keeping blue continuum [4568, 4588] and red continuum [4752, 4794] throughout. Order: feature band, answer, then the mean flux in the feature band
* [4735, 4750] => -0.2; 33.5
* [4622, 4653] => 0.6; 30.3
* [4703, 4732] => 1.3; 31.1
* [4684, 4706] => 1.5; 29.9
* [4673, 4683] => 0.4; 30.4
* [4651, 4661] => 0.1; 31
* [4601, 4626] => -0.2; 30.7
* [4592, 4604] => 0.2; 29.6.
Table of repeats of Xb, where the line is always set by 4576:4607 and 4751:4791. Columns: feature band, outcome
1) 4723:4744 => 0.02 mag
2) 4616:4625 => -0.03 mag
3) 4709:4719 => 0.04 mag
